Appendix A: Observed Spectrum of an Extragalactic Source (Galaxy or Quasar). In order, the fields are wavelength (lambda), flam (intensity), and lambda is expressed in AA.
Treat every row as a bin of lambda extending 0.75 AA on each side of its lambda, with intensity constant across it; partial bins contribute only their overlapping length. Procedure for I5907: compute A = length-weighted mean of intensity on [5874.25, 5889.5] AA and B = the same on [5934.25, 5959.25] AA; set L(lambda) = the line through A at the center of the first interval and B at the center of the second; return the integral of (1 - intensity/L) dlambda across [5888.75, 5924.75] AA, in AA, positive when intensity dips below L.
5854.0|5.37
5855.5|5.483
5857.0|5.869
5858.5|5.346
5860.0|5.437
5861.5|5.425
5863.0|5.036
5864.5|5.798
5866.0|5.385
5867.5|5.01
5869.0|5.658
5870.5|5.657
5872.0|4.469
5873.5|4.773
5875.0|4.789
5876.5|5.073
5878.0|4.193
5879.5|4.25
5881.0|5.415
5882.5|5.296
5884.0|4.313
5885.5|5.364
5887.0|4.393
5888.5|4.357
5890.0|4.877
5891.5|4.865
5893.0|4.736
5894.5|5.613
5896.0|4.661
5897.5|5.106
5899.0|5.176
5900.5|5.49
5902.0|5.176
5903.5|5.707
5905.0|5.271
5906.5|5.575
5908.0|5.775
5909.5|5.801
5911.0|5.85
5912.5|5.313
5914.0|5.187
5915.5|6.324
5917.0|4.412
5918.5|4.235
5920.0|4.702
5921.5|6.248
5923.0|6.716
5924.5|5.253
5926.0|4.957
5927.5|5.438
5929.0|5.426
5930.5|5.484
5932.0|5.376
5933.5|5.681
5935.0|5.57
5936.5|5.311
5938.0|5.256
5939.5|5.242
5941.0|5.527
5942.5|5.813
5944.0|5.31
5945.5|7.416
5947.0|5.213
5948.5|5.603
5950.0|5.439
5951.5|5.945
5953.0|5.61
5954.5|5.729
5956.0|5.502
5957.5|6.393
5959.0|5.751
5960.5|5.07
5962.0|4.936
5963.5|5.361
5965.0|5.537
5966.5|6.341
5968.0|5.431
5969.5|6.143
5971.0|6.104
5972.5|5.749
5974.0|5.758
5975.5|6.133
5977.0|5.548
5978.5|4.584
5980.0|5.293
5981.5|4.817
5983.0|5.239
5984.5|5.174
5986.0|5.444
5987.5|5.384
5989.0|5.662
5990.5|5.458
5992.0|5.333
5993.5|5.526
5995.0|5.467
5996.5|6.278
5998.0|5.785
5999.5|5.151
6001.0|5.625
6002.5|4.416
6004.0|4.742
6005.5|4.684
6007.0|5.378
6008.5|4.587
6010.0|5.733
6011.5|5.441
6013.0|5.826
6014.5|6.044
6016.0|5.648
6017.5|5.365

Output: -1.5 AA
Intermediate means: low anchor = 4.75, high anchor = 5.68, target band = 5.32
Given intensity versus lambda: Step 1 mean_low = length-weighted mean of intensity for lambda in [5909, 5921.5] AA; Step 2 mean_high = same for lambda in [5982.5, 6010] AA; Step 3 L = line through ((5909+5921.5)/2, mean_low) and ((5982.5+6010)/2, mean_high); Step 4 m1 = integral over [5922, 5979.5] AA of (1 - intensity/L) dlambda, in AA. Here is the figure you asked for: -3.6 AA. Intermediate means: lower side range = 5.28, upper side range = 5.31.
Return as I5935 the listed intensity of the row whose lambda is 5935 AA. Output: 5.57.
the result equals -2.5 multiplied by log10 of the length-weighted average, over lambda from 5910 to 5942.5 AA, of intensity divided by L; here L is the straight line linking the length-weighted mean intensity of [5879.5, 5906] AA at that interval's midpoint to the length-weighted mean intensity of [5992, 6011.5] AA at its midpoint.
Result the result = -0.063 mag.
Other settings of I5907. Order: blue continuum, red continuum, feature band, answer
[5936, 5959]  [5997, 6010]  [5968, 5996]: -0.8 AA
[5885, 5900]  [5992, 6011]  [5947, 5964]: -1.4 AA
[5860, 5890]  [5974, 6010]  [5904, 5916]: -1.3 AA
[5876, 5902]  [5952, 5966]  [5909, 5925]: -0.9 AA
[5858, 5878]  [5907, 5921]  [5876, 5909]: 1.3 AA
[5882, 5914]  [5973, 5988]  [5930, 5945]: -0.7 AA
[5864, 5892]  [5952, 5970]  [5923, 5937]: -0.2 AA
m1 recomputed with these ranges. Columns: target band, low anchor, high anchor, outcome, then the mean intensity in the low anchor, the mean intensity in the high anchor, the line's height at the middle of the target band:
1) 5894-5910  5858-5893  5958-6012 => -0.9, 5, 5.42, 5.1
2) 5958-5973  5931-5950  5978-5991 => -0.7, 5.6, 5.24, 5.39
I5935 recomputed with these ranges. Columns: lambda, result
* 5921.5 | 6.248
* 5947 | 5.213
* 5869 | 5.658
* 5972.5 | 5.749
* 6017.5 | 5.365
